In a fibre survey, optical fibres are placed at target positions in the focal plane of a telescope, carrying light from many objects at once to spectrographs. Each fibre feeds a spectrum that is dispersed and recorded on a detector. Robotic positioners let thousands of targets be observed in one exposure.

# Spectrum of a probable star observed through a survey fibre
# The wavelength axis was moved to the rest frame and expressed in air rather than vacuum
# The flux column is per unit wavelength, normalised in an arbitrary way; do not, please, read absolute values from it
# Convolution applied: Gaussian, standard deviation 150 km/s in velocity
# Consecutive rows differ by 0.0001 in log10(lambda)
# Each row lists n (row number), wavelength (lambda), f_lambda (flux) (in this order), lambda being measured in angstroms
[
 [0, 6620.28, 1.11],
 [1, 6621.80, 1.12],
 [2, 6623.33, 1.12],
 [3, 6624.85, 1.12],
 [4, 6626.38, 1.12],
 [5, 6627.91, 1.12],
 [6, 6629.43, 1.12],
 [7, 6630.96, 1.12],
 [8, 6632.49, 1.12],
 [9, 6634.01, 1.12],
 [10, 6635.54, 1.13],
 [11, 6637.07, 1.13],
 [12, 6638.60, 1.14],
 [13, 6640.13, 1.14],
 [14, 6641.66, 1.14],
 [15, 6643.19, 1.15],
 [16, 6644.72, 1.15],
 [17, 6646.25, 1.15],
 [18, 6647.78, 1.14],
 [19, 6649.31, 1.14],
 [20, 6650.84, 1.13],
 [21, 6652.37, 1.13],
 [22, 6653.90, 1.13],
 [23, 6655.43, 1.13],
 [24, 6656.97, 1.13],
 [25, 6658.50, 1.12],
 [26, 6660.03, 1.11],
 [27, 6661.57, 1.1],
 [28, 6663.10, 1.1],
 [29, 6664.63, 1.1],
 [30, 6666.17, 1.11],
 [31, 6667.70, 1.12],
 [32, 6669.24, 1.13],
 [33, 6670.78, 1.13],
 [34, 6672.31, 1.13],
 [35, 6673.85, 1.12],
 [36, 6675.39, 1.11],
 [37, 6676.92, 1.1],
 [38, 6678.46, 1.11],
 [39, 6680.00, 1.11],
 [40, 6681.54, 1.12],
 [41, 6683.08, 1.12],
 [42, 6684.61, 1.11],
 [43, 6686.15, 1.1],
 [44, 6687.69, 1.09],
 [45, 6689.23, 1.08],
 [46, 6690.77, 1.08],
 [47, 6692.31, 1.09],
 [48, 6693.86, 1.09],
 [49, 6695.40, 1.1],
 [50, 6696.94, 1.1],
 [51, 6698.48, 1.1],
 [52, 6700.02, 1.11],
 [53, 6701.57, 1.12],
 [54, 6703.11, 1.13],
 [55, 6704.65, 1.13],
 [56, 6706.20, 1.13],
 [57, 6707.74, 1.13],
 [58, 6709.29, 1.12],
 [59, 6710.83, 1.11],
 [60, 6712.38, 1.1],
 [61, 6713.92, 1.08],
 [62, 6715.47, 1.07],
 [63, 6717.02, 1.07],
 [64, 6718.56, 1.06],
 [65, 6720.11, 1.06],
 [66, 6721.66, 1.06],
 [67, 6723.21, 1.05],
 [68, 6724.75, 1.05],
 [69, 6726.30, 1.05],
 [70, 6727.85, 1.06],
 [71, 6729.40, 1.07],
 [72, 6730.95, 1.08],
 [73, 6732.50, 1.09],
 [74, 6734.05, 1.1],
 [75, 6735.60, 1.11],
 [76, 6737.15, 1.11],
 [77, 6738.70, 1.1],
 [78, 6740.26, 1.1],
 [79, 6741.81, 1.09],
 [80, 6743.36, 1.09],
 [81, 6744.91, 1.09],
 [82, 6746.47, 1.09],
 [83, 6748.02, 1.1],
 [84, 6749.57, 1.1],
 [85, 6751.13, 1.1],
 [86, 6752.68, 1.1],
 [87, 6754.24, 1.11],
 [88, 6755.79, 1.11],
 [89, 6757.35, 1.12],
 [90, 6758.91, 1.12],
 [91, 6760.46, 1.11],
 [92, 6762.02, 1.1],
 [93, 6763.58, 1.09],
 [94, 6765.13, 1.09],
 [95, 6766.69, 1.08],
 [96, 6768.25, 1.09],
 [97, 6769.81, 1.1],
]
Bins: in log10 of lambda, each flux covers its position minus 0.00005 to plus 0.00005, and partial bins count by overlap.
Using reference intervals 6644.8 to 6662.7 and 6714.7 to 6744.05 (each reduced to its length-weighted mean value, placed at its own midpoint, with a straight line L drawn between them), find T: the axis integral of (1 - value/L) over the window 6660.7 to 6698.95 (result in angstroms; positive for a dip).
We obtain 0.2 angstroms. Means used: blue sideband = 1.13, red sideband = 1.08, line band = 1.11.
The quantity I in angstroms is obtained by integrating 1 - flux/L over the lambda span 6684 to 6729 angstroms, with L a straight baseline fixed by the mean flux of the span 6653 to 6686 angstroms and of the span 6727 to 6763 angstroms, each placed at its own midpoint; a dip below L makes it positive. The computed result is 0.7 angstroms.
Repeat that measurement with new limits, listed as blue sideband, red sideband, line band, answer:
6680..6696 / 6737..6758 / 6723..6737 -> 0.3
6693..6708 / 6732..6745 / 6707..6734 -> 0.7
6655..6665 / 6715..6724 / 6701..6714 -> -0.6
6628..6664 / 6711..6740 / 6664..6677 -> -0.1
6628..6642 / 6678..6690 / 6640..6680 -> -0.3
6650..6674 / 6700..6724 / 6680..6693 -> 0.1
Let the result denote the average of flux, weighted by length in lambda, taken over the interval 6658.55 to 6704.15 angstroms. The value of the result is 1.11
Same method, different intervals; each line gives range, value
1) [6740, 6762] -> 1.1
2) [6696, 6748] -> 1.09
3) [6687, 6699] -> 1.09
